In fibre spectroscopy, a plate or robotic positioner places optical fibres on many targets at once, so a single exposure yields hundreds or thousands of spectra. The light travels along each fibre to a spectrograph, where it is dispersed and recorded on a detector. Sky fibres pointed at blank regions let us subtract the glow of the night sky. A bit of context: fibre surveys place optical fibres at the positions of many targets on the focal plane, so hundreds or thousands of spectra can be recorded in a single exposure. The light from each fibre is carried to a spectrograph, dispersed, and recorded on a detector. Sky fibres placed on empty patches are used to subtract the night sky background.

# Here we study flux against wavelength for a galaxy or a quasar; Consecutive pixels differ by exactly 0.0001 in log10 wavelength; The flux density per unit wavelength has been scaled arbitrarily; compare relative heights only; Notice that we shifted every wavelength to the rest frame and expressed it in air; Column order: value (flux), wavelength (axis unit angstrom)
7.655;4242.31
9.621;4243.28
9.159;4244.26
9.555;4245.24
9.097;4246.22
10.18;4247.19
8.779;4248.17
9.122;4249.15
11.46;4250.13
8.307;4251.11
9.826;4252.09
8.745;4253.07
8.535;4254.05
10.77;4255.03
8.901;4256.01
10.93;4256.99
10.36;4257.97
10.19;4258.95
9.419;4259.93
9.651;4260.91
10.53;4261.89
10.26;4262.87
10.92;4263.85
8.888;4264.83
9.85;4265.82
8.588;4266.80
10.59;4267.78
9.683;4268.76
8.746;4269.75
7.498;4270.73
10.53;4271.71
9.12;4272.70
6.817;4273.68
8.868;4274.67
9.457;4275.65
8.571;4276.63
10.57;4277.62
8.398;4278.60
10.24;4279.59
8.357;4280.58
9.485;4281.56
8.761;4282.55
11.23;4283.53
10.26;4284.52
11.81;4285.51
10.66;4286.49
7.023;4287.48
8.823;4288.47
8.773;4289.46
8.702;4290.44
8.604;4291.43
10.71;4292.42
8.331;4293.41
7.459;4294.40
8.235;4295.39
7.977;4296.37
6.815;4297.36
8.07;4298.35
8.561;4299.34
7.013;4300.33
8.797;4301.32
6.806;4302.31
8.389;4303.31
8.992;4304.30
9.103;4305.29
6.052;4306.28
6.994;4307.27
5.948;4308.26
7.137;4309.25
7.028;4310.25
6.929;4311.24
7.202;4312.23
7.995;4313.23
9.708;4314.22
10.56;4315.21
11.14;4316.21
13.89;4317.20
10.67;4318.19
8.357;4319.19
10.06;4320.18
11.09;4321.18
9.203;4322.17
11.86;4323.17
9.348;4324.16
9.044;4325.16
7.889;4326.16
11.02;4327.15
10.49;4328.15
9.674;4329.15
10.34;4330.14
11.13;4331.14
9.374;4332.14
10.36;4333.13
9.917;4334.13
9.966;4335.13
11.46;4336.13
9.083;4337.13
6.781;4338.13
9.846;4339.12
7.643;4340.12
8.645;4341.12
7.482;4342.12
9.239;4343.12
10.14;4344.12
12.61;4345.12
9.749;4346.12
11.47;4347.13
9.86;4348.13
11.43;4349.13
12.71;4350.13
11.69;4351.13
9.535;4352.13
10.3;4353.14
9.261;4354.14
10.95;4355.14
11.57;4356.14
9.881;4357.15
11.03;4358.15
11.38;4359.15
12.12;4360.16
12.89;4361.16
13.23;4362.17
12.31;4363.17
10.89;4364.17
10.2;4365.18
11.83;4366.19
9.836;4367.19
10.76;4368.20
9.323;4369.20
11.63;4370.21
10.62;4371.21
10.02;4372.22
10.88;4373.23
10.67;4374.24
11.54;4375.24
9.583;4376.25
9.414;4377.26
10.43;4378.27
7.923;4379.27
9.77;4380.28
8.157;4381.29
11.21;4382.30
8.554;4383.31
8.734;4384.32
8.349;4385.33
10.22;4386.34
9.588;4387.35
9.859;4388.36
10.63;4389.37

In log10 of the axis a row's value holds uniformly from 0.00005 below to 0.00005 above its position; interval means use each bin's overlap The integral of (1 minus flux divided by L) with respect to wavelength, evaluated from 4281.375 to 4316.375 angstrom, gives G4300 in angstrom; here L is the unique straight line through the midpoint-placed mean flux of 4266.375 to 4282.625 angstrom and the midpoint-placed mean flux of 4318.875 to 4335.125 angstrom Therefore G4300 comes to 3.7 angstrom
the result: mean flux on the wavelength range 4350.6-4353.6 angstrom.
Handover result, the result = 10.5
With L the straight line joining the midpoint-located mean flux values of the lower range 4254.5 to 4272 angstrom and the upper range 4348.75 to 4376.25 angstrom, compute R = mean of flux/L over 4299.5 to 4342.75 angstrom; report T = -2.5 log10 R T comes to 0.16 mag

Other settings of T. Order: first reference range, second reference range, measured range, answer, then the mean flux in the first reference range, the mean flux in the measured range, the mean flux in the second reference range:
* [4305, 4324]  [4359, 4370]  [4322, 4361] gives 0.010 mag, 9.01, 10.2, 11.3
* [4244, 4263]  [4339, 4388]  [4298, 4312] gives 0.305 mag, 9.68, 7.55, 10.3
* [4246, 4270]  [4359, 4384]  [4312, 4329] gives 0.020 mag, 9.71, 10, 10.6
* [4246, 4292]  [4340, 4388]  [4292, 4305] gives 0.193 mag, 9.47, 8.16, 10.4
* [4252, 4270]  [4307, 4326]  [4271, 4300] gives 0.061 mag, 9.77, 8.98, 9.17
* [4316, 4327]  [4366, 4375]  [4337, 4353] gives 0.056 mag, 10.2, 9.9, 10.6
